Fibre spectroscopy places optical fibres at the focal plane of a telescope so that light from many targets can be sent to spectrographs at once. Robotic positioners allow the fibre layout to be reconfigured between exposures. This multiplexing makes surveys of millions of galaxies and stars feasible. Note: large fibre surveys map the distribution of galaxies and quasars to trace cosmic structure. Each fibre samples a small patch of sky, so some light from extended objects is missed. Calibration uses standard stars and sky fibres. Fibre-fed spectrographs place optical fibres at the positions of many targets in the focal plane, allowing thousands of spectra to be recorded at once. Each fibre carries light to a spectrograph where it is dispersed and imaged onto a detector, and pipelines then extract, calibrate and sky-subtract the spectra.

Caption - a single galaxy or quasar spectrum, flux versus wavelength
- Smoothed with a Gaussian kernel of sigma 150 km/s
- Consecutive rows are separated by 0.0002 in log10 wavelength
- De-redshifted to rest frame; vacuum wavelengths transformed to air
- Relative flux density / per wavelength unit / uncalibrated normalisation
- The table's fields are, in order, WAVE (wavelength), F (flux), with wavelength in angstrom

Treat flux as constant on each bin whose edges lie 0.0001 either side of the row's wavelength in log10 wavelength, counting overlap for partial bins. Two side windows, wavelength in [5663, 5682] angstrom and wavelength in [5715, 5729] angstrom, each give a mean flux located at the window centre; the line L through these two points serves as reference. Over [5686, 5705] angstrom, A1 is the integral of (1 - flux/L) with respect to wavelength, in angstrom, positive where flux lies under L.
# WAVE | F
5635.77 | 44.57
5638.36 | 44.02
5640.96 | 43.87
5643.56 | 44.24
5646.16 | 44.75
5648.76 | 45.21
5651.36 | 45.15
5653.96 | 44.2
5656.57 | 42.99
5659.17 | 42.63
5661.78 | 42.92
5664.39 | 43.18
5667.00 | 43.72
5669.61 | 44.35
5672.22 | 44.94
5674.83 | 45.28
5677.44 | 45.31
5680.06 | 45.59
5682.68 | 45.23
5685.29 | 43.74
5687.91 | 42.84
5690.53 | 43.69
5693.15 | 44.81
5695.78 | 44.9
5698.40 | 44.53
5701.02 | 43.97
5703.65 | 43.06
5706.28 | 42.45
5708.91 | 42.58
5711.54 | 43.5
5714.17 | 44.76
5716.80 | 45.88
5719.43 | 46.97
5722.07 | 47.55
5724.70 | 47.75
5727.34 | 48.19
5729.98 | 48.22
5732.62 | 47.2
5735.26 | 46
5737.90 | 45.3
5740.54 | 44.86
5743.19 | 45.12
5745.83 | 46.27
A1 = 0.8 angstrom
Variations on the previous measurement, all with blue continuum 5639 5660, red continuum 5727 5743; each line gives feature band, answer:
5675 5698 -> 0.30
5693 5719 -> 0.88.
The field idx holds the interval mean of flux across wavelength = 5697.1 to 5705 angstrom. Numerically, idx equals 43.8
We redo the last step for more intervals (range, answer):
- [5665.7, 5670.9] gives 44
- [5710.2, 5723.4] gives 45.8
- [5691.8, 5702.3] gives 44.6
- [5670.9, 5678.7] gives 45.2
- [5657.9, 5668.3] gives 43.1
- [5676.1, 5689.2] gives 44.6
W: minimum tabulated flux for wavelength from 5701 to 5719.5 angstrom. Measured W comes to 42.45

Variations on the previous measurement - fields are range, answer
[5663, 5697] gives 42.84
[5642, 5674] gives 42.63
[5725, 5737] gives 46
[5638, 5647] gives 43.87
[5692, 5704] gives 43.06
